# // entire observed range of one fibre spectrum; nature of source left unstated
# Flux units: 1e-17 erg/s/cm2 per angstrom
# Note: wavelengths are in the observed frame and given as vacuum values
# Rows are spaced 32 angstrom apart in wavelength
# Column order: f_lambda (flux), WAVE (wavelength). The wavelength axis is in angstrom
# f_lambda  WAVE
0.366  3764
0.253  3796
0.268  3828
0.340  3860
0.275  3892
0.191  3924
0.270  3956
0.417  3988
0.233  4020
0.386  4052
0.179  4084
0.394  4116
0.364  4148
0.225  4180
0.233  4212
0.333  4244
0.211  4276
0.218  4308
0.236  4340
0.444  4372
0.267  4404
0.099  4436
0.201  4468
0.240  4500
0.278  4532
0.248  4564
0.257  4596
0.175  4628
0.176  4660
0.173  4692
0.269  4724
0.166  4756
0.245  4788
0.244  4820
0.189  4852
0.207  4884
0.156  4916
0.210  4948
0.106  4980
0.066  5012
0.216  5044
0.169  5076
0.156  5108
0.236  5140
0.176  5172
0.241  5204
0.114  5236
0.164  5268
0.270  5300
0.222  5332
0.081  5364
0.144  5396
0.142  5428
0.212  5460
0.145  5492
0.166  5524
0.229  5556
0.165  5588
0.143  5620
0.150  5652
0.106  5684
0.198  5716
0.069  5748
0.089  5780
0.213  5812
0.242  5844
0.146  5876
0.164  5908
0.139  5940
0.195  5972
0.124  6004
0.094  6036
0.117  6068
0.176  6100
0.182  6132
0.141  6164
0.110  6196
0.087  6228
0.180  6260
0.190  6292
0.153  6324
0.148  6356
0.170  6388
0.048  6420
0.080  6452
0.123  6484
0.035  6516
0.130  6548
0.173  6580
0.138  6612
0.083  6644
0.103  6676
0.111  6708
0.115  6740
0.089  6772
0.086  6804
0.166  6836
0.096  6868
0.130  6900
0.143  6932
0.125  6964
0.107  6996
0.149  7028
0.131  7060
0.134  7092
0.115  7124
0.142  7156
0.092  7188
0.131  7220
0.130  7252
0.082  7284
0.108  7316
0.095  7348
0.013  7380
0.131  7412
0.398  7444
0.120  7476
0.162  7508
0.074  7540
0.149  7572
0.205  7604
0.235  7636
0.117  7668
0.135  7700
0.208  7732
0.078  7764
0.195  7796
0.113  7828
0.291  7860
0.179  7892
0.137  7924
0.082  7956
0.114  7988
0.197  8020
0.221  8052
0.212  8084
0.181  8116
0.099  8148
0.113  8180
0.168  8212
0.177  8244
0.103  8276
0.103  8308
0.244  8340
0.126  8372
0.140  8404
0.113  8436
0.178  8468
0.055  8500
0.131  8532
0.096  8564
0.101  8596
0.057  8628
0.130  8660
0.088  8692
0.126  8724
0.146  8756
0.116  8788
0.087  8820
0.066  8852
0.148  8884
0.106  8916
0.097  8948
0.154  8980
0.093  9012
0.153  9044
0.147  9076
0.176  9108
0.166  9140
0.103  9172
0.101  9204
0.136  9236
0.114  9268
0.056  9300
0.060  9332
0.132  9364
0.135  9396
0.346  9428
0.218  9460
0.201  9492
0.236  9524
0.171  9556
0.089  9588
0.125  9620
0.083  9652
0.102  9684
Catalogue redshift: 0.998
